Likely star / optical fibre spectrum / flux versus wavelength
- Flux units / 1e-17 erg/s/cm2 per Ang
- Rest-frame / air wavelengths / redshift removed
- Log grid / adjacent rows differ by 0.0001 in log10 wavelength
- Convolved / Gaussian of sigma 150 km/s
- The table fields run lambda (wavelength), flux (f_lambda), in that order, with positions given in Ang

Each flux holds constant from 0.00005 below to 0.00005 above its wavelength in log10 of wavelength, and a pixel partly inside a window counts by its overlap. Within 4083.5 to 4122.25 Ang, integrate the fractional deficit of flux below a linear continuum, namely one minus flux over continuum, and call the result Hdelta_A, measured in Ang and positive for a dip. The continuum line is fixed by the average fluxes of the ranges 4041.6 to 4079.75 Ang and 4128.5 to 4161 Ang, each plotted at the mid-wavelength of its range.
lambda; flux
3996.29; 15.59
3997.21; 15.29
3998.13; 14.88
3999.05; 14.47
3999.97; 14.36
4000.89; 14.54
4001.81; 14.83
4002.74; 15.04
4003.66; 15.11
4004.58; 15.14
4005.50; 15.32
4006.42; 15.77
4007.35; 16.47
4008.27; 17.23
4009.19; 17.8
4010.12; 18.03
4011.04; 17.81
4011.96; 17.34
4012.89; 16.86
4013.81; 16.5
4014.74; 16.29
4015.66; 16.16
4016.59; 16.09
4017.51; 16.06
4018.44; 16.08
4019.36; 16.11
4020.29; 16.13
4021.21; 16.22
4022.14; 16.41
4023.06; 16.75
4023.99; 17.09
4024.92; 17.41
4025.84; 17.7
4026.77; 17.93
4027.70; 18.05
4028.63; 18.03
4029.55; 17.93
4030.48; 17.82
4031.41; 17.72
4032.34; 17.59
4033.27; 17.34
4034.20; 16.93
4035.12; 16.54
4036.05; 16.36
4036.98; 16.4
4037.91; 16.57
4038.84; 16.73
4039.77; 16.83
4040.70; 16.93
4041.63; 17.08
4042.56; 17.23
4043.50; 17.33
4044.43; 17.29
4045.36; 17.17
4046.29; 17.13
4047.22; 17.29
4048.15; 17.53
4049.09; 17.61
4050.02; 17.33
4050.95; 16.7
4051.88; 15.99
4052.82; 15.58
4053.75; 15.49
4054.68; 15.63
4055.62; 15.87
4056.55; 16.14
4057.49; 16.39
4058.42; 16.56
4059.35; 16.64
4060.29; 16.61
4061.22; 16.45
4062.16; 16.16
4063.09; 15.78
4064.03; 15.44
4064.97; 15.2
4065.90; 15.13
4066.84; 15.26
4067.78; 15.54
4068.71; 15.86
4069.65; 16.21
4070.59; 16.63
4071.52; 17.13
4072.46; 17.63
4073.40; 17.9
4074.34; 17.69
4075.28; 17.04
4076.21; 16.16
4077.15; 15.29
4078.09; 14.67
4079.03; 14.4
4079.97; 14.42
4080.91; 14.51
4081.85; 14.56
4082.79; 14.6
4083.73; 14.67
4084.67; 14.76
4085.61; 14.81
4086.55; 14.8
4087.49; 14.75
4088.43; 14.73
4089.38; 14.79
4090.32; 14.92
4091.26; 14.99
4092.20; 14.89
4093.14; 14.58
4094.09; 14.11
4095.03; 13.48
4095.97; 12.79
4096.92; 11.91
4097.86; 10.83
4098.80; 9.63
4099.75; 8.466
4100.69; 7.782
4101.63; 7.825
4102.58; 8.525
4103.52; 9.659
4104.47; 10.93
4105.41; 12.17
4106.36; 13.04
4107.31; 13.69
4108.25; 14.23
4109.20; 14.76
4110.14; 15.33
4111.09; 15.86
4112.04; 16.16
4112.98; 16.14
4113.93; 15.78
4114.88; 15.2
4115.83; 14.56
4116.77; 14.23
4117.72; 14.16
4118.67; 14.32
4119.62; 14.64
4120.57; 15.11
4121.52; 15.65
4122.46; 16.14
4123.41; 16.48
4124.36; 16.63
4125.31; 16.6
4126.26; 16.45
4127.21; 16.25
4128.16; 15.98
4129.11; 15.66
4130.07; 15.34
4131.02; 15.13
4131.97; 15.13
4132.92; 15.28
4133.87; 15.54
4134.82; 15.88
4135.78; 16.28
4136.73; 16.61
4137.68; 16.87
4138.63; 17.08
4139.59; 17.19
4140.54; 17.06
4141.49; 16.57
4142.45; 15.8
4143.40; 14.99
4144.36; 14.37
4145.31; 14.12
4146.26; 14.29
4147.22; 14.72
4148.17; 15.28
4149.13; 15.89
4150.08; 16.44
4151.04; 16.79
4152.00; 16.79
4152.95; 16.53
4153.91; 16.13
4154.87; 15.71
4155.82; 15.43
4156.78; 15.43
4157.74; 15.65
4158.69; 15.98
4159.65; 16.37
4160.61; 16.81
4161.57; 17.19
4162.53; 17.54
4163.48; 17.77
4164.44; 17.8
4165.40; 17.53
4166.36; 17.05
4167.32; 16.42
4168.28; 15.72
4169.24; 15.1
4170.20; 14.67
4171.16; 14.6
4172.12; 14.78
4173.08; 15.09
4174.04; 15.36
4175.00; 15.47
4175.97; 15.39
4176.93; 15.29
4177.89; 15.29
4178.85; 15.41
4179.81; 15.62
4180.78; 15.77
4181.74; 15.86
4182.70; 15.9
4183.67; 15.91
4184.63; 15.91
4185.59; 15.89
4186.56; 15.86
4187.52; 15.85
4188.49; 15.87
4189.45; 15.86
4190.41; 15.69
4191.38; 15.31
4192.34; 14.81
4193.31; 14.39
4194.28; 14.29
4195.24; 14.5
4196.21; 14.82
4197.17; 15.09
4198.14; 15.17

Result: 6.2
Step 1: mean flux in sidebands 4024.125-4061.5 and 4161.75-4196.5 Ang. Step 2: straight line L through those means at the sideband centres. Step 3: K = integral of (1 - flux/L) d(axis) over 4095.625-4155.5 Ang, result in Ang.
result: 5.7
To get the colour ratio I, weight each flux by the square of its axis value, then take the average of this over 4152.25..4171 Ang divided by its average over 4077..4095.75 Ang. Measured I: 1.16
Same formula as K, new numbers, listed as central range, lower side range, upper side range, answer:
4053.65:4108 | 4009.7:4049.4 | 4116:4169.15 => 7.1 Ang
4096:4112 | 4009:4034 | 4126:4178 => 4.5 Ang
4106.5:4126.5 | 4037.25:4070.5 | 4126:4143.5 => 1.1 Ang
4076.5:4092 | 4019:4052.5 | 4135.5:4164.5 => 1.8 Ang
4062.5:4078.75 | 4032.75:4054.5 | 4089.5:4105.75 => -2.2 Ang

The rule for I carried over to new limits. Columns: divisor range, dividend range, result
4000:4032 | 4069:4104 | 0.87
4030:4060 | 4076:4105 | 0.80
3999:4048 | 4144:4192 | 1.02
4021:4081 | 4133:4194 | 1.01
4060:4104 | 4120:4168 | 1.16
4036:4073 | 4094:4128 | 0.85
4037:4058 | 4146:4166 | 1.03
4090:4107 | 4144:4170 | 1.42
